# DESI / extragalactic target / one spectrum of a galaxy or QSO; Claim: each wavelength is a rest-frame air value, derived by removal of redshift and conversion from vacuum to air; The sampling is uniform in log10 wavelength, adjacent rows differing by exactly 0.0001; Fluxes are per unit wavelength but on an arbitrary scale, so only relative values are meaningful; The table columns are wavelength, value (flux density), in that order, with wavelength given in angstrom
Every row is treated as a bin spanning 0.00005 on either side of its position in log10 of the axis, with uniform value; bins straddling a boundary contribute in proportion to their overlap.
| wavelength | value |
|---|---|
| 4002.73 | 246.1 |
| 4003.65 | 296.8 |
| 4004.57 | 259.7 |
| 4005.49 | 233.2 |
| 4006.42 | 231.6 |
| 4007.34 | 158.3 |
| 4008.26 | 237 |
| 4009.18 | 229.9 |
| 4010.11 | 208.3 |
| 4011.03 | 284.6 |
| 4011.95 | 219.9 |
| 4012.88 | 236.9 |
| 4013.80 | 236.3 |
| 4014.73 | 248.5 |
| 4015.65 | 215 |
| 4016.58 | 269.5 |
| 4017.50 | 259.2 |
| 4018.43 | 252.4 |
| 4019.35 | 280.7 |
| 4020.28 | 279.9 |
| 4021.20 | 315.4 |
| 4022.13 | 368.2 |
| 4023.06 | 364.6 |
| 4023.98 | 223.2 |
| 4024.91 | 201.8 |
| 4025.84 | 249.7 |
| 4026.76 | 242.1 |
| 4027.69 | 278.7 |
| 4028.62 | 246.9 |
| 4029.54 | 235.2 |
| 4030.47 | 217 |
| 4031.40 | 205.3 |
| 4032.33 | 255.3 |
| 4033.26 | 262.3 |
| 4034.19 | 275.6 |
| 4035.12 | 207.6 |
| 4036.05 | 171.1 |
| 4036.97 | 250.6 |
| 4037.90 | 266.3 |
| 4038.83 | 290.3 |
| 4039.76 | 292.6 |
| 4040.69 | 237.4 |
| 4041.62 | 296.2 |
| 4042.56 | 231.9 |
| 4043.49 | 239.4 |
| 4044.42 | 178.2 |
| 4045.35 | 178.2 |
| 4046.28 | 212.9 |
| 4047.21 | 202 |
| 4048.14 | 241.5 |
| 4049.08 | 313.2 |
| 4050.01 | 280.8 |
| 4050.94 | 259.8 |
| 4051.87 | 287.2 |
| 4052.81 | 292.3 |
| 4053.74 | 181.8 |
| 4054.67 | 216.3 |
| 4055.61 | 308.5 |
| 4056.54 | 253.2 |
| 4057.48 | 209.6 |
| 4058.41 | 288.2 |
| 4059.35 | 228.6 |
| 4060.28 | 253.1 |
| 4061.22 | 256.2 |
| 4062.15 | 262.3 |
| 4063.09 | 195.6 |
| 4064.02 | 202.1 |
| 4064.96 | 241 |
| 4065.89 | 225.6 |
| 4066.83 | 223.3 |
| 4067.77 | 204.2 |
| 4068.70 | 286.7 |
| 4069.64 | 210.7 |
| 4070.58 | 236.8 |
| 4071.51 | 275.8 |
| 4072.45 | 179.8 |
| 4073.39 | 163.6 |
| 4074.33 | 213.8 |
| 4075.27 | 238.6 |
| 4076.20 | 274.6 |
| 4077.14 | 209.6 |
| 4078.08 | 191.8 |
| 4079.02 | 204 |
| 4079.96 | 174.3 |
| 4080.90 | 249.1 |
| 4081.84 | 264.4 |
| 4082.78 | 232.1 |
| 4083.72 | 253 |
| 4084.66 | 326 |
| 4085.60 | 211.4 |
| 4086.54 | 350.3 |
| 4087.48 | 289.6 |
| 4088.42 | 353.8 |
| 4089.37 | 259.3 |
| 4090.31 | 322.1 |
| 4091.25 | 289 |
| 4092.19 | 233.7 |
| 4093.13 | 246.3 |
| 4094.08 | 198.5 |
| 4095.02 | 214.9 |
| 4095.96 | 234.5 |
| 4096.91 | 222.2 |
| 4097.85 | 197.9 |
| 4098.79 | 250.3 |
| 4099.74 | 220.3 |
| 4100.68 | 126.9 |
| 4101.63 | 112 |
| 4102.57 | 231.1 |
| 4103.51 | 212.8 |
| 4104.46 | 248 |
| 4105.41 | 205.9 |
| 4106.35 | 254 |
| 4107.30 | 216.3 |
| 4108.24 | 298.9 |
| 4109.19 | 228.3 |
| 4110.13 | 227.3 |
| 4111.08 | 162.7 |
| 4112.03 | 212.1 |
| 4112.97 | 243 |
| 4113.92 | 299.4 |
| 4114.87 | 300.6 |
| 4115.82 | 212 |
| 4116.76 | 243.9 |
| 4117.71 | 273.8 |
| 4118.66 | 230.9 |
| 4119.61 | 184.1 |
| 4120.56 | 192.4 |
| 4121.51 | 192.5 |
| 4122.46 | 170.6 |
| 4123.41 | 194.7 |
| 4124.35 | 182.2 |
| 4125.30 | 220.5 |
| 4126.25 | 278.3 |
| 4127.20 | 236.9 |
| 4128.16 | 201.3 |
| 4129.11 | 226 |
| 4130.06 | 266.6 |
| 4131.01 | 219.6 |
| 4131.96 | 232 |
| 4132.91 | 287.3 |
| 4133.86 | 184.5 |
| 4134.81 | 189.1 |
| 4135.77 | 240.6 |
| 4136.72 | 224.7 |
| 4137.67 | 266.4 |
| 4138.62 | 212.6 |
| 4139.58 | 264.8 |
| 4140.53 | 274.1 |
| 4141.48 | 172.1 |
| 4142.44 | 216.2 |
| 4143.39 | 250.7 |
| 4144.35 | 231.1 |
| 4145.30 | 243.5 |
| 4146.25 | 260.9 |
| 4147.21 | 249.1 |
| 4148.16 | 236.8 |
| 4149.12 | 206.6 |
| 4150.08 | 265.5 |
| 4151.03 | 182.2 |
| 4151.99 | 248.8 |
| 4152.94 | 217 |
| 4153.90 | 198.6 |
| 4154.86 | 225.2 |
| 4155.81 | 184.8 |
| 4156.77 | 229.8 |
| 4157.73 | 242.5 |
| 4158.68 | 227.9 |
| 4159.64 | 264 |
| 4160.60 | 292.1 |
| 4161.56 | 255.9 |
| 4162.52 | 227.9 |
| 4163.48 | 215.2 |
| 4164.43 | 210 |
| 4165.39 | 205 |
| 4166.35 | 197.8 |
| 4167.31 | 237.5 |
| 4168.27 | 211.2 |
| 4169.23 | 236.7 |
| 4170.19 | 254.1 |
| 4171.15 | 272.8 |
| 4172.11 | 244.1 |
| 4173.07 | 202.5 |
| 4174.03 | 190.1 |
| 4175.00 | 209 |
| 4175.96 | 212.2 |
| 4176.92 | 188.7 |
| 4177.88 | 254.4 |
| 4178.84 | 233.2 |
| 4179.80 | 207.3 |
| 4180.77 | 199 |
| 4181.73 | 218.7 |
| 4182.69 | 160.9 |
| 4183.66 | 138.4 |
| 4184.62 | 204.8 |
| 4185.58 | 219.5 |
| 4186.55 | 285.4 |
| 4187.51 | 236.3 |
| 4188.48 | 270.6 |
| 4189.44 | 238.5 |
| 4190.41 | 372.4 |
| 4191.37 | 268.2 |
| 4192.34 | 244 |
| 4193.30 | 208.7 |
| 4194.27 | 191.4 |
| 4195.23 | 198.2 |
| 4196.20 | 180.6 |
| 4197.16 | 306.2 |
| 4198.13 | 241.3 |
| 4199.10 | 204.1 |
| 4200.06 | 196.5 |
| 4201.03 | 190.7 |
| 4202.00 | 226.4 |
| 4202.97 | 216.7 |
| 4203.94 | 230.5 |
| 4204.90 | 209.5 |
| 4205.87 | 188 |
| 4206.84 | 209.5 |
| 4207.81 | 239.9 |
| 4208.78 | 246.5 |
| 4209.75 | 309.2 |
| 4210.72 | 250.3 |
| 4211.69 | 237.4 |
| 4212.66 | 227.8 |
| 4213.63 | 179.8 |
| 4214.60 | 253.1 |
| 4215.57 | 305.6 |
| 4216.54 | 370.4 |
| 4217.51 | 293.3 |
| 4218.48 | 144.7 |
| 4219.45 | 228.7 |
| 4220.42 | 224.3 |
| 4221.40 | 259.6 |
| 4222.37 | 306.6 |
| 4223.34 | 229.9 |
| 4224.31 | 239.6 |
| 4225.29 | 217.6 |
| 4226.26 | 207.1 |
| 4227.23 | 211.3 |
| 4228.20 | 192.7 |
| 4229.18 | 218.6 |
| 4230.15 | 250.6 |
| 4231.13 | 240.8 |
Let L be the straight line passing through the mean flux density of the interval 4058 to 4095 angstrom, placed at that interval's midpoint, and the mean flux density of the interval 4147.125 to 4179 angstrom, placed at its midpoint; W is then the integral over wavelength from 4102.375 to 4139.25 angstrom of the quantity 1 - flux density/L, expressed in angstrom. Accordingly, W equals 1.1 angstrom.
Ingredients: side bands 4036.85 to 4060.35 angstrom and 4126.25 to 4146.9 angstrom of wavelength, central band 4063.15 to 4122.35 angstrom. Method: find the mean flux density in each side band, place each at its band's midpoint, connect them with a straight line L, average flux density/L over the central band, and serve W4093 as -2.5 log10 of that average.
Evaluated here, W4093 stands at 0.041 mag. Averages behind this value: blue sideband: 249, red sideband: 234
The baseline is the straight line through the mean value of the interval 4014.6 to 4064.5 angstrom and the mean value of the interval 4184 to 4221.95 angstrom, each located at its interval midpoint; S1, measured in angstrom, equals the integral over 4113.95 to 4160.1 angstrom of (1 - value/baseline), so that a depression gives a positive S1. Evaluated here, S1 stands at 2.73 angstrom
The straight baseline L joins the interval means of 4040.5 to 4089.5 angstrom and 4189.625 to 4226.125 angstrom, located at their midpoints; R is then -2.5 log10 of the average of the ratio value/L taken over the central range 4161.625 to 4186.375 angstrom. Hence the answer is 0.115 mag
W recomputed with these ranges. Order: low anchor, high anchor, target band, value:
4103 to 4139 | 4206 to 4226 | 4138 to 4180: 1.21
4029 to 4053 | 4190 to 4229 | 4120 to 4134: 1.21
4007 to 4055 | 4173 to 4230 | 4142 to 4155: 0.25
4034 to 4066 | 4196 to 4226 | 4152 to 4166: 0.65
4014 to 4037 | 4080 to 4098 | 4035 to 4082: 3.82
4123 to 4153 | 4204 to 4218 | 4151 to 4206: 3.83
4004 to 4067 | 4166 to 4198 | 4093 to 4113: 1.87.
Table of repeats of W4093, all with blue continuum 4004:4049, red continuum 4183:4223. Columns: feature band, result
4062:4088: 0.038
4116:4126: 0.150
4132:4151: 0.028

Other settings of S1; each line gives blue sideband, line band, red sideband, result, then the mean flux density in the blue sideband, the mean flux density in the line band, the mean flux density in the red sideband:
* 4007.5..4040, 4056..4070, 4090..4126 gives 0.15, 253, 237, 224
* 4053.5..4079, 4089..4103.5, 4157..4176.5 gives 0.46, 231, 223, 230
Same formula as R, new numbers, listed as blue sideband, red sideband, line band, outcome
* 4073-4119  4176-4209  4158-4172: -0.042 mag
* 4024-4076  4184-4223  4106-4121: 0.016 mag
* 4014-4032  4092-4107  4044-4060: -0.006 mag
